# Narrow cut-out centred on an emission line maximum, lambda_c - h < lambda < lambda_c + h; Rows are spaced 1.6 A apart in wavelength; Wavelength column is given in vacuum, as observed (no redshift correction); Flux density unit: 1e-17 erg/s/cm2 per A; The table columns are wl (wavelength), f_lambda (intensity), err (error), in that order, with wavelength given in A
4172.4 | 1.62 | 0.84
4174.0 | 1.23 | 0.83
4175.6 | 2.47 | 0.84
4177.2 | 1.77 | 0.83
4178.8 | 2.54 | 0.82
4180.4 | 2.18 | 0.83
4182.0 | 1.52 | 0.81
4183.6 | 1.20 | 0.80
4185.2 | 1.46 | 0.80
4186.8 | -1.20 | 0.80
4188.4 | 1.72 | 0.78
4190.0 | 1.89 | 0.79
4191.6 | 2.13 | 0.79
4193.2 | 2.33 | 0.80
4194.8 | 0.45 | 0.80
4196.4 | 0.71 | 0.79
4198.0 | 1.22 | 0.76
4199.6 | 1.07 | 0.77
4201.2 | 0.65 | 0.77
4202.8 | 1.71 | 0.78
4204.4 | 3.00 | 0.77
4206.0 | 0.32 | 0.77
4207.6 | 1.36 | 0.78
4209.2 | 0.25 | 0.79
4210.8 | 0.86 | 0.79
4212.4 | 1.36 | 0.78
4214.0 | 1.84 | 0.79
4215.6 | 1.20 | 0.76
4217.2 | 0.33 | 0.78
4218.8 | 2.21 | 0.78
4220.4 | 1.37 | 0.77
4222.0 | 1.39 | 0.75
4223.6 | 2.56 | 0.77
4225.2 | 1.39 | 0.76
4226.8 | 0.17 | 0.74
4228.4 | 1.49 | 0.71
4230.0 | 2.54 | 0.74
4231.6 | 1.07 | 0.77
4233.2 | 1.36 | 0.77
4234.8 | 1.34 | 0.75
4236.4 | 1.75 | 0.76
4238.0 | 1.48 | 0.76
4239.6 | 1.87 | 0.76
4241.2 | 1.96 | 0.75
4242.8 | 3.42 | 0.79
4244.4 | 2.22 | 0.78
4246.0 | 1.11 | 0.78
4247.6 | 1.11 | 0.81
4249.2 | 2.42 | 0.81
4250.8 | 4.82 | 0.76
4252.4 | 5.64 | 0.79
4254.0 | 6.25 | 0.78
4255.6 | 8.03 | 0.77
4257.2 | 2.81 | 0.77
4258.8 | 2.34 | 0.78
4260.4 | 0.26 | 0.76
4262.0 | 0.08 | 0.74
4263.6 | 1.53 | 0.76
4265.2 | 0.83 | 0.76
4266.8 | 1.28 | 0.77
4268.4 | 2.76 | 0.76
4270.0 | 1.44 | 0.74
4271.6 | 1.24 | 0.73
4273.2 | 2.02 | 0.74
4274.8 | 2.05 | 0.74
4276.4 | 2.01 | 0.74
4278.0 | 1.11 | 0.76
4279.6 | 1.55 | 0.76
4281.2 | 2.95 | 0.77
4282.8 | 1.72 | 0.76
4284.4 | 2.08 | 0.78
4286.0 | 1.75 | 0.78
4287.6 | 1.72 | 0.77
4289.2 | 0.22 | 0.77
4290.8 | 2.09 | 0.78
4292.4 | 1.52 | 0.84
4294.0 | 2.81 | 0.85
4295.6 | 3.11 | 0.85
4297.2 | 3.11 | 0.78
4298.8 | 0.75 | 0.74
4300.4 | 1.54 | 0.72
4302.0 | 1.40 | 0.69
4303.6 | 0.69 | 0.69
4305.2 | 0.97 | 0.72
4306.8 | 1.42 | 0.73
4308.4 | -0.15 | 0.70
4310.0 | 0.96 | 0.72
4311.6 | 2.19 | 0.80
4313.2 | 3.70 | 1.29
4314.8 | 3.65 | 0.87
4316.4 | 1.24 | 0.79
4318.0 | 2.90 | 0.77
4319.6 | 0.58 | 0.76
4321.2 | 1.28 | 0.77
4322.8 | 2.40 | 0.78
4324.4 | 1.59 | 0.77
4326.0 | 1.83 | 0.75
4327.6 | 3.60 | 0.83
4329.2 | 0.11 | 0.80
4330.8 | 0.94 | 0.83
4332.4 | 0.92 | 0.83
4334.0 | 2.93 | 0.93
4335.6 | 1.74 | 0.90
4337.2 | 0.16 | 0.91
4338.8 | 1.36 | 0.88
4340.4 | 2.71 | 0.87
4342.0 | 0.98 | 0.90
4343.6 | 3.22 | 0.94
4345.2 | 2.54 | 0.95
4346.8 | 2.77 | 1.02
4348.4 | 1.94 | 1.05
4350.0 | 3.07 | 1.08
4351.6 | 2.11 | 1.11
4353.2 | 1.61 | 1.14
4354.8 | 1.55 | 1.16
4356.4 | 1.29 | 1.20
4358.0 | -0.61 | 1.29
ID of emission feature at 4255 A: [O II] 3727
